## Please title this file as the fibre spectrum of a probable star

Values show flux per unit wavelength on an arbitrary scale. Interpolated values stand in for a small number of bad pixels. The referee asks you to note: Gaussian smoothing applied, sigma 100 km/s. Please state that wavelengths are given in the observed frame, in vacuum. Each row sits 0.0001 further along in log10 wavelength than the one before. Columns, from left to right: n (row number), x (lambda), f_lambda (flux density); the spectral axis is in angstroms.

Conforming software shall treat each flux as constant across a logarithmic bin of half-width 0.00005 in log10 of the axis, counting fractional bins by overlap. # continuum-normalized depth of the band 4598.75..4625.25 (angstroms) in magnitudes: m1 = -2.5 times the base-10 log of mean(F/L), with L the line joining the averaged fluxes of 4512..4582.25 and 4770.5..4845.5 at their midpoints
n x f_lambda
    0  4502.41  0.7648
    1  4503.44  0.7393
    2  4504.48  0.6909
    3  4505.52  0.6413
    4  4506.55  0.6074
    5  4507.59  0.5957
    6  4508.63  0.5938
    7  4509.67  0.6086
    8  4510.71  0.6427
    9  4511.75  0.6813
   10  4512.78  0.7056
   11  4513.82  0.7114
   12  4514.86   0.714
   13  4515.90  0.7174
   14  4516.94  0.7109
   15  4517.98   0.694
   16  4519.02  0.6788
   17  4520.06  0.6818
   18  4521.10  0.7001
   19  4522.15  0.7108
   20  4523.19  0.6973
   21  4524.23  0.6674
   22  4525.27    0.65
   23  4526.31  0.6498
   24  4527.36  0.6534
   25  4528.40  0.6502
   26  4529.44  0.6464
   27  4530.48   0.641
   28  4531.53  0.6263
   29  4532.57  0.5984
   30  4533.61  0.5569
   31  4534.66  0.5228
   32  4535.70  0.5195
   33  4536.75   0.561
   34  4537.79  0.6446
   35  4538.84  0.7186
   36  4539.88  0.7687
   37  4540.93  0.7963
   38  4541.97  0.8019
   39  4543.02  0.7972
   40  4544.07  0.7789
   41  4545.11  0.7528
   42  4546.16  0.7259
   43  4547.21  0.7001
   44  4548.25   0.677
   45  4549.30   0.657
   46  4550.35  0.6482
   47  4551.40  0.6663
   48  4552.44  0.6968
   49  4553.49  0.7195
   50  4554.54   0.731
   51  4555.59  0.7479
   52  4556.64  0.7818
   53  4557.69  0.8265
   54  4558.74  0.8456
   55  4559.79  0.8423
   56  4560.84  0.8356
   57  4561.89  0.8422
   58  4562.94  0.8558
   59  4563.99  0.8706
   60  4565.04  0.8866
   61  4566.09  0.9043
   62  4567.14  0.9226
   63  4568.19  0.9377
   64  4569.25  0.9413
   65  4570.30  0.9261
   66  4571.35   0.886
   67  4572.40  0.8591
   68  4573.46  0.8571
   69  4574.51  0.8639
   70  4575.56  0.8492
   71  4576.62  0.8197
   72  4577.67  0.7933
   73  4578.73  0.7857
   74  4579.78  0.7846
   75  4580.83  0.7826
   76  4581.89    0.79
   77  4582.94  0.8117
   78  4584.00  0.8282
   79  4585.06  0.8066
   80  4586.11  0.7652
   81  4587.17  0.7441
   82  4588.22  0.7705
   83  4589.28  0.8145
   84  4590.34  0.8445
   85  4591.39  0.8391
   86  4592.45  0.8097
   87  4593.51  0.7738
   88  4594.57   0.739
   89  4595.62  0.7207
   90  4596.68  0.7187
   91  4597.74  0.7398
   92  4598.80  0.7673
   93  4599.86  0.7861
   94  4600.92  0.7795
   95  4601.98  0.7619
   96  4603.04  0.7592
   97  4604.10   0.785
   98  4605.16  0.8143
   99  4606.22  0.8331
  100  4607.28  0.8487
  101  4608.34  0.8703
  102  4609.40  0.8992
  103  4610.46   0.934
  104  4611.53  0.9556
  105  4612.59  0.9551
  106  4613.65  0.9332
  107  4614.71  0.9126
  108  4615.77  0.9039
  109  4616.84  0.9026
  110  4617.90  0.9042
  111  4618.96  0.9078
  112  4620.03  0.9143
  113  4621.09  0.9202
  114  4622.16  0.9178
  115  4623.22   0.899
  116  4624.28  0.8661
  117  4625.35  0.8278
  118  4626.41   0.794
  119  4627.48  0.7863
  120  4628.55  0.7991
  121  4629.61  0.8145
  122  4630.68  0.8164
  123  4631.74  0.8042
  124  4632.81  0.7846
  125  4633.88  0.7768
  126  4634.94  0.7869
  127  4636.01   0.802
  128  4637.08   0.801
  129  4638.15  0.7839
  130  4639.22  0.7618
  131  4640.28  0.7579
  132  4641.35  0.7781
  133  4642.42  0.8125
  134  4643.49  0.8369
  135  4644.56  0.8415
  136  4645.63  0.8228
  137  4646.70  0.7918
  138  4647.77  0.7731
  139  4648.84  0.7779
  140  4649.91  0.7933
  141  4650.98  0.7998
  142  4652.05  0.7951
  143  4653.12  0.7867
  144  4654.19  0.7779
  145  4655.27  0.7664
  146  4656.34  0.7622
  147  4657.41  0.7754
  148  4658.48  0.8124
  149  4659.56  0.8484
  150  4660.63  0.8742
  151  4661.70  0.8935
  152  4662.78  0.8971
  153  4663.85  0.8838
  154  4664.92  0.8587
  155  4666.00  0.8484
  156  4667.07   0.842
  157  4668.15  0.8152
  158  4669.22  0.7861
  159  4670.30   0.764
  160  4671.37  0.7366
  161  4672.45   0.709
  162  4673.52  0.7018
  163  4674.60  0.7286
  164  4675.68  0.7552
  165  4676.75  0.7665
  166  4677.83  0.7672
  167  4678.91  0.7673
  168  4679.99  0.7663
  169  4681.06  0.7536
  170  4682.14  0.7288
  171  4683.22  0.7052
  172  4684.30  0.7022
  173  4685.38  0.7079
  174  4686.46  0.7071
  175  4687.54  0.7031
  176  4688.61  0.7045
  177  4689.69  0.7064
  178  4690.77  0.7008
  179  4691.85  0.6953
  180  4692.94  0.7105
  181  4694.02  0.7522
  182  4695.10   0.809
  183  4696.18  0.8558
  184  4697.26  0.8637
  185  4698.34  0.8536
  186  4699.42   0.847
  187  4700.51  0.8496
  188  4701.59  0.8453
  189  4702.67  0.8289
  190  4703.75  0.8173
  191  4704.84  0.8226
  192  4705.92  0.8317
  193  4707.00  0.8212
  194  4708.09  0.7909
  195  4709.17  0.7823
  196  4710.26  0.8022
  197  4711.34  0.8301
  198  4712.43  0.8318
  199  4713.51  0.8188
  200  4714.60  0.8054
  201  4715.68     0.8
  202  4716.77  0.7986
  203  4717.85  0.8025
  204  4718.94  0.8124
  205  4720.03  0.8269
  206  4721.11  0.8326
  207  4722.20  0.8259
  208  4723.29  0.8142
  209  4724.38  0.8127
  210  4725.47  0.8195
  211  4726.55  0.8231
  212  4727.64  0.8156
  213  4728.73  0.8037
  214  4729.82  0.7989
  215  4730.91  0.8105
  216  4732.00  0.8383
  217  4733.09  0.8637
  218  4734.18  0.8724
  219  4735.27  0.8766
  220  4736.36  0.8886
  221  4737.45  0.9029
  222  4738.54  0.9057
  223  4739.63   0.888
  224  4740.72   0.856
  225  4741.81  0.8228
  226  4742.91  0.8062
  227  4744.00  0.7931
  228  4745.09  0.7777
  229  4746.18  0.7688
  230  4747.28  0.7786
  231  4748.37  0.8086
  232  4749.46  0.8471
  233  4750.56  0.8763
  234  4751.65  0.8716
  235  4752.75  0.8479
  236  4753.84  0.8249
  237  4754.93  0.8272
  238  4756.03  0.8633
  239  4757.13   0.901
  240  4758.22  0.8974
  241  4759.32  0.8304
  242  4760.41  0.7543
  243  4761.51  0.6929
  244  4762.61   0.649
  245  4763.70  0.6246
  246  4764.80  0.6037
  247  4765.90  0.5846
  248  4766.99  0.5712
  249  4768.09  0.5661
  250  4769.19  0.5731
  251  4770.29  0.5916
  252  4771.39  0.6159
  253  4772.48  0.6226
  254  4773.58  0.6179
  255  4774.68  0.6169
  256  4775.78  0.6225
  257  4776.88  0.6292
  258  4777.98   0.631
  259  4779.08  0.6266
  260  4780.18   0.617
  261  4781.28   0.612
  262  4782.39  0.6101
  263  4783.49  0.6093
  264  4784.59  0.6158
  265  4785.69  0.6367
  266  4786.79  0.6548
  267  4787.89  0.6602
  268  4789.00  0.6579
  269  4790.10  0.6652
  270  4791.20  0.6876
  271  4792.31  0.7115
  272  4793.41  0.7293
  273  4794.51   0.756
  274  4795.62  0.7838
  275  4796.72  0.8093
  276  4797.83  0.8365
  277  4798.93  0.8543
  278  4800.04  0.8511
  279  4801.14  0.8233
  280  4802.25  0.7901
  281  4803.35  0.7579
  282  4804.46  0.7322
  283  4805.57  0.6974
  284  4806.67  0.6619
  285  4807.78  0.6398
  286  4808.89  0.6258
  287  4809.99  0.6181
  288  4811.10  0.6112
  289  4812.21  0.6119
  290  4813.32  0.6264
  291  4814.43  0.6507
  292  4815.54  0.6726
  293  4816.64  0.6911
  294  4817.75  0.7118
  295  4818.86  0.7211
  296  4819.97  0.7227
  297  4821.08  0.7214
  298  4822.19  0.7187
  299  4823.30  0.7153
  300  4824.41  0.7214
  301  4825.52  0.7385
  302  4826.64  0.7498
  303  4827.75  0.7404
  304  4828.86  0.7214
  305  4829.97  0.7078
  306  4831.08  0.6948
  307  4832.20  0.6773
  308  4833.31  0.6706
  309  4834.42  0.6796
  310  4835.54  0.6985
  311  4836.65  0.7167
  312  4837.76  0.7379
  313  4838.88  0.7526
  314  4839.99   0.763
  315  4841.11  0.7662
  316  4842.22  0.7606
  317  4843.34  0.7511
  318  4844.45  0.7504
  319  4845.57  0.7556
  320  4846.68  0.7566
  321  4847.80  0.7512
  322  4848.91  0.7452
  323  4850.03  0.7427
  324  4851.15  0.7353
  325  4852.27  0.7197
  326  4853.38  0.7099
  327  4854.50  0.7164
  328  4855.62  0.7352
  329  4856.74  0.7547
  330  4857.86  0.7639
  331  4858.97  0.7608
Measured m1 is -0.19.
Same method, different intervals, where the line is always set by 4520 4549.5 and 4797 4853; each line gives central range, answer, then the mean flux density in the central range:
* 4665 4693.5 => -0.07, 0.743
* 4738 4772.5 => -0.07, 0.76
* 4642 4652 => -0.16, 0.805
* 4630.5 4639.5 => -0.15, 0.79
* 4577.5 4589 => -0.16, 0.788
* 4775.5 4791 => 0.13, 0.633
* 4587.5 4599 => -0.14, 0.776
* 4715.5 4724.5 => -0.16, 0.814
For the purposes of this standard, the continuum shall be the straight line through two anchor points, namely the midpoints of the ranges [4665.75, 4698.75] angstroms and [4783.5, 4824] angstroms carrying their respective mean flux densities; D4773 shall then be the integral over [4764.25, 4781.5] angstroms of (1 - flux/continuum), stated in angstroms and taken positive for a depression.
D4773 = 2.7 angstroms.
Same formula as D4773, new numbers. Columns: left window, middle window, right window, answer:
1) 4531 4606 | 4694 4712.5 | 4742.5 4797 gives -2.49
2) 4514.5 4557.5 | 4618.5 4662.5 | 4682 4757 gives -3.48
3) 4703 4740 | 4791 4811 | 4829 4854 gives 0.59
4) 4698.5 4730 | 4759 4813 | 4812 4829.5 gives 5.00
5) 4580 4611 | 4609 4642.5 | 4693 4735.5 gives -1.96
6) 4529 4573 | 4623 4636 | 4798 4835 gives -1.22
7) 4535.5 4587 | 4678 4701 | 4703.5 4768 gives 1.29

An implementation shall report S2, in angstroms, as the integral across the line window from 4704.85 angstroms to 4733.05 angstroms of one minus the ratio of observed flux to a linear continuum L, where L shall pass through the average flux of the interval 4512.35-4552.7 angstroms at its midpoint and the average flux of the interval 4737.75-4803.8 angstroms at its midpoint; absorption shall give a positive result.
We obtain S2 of -3.8 angstroms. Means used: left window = 0.679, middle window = 0.815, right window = 0.729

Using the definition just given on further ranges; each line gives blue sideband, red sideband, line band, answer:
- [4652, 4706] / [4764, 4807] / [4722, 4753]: -4.78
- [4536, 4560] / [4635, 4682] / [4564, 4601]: -3.43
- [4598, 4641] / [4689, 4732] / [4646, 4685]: 1.75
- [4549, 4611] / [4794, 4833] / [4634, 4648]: -0.19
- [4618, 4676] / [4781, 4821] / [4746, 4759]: -1.96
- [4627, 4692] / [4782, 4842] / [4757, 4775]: 1.72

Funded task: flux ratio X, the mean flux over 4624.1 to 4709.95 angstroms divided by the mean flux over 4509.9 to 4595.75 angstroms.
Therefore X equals 1.1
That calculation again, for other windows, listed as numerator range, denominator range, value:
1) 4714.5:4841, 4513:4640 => 0.94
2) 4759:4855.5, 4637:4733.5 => 0.87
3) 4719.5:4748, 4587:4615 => 1.02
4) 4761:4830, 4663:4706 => 0.87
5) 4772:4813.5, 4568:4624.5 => 0.81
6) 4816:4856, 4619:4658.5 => 0.90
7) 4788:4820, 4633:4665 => 0.88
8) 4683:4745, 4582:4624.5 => 0.97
